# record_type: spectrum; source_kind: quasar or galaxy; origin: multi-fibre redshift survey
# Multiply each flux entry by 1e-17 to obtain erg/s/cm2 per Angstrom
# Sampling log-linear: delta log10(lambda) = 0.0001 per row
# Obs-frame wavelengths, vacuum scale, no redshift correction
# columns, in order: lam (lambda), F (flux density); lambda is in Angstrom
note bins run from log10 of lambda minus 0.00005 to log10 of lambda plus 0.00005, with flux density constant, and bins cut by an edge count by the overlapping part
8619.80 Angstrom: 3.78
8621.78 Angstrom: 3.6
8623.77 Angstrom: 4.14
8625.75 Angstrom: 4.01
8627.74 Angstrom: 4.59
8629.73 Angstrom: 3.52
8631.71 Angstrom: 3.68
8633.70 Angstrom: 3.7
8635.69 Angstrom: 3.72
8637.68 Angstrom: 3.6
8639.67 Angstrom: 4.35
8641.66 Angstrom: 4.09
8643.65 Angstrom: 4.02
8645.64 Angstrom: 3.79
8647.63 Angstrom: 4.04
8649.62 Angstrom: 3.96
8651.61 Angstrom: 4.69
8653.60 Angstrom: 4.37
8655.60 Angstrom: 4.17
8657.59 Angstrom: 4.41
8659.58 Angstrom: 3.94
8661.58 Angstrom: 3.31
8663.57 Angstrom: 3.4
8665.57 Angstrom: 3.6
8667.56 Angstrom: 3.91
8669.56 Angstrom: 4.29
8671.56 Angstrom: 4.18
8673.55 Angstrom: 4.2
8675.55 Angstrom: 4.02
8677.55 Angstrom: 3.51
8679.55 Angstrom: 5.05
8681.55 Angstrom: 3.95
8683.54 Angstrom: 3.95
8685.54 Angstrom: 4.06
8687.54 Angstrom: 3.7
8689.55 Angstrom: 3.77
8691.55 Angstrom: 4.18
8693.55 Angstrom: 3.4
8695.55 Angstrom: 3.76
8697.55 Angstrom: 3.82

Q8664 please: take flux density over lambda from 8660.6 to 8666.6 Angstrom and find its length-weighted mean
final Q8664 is 3.44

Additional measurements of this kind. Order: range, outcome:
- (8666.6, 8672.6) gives 4.13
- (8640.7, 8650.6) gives 3.98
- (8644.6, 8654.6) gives 4.17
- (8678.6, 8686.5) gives 4.25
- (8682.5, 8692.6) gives 3.93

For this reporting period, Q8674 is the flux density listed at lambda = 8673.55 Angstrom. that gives 4.2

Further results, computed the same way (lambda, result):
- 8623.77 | 4.14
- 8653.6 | 4.37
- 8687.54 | 3.7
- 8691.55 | 4.18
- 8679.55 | 5.05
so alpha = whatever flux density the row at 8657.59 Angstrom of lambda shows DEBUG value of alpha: 4.41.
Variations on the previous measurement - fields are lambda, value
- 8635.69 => 3.72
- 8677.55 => 3.51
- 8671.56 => 4.18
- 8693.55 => 3.4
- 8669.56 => 4.29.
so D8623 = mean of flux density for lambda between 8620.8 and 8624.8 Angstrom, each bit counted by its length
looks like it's 3.87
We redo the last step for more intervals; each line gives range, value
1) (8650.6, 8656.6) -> 4.41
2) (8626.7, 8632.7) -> 3.93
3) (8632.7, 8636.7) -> 3.7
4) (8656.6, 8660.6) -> 4.17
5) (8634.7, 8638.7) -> 3.66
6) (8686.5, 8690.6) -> 3.74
